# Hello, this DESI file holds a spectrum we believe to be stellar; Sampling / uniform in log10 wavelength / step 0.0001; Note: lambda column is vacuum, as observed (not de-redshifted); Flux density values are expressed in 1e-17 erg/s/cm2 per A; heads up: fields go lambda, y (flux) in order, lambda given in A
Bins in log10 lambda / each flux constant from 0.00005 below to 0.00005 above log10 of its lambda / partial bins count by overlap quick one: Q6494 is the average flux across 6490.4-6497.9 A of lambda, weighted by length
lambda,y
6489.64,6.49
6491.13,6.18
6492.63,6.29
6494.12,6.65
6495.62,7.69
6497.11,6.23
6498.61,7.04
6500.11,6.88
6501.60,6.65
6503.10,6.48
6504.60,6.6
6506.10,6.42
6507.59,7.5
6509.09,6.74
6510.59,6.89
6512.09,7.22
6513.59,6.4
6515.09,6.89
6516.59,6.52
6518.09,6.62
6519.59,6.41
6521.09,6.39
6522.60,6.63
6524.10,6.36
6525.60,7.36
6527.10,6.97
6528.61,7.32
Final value 6.61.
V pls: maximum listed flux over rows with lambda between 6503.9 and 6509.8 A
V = 7.5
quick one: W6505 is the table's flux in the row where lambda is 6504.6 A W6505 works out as 6.6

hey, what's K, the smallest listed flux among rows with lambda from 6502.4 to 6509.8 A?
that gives 6.42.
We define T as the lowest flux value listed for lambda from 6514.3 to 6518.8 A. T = 6.52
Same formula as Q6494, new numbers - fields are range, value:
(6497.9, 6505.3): 6.73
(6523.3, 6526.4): 6.87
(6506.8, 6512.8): 7.09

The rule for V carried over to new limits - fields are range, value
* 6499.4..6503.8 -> 6.88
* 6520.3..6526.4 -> 7.36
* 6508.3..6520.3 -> 7.22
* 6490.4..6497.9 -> 7.69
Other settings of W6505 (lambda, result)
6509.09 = 6.74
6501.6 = 6.65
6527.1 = 6.97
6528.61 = 7.32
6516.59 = 6.52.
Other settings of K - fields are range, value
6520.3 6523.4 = 6.39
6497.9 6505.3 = 6.48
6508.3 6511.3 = 6.74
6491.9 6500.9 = 6.23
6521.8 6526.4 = 6.36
